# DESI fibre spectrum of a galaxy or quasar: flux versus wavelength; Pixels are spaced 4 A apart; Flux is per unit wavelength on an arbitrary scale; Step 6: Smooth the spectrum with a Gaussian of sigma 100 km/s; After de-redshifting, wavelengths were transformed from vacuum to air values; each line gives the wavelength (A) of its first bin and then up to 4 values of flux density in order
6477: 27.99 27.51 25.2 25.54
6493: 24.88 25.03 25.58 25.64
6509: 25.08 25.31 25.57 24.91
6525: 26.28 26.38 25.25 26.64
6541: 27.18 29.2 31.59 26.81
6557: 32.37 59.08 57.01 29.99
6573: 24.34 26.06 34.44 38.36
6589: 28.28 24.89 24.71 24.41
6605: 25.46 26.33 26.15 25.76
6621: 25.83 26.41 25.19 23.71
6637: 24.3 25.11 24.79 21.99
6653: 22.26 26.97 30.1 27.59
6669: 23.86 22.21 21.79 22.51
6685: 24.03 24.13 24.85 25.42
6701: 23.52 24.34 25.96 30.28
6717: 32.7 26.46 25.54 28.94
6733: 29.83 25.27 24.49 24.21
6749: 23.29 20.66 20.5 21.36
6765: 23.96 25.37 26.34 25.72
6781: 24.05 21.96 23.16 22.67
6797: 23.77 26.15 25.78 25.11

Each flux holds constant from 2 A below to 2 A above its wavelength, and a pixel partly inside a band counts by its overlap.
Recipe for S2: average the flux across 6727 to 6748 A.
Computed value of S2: 26.4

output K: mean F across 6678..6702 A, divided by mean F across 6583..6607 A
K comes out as 0.9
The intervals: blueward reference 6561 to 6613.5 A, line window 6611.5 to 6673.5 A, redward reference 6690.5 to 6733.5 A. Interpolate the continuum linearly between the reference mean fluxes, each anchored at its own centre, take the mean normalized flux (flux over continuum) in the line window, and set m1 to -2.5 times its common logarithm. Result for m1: 0.16 mag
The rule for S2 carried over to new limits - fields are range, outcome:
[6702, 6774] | 25.5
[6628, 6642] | 24.5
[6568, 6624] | 27.4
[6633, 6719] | 25.1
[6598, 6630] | 25.7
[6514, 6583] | 31.3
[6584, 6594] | 30.3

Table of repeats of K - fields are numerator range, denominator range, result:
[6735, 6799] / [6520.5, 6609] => 0.77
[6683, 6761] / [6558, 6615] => 0.79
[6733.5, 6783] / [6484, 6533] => 0.94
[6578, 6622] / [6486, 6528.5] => 1.09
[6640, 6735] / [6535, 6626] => 0.84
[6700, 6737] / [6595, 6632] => 1.08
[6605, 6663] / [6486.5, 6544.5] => 0.98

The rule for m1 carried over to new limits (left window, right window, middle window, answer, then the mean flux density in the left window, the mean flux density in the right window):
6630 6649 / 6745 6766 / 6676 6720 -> -0.11 mag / 24.3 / 22.1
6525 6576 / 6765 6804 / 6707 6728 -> -0.06 mag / 32.6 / 24.4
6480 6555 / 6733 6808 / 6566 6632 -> -0.09 mag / 26.3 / 24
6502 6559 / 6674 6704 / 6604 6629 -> -0.03 mag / 27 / 23.7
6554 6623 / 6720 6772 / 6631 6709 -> 0.14 mag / 31.3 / 24.6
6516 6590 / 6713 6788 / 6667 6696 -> 0.17 mag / 31.7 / 25.2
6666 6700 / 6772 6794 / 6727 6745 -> -0.13 mag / 23.7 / 23.9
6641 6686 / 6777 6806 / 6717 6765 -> -0.03 mag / 24.4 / 24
